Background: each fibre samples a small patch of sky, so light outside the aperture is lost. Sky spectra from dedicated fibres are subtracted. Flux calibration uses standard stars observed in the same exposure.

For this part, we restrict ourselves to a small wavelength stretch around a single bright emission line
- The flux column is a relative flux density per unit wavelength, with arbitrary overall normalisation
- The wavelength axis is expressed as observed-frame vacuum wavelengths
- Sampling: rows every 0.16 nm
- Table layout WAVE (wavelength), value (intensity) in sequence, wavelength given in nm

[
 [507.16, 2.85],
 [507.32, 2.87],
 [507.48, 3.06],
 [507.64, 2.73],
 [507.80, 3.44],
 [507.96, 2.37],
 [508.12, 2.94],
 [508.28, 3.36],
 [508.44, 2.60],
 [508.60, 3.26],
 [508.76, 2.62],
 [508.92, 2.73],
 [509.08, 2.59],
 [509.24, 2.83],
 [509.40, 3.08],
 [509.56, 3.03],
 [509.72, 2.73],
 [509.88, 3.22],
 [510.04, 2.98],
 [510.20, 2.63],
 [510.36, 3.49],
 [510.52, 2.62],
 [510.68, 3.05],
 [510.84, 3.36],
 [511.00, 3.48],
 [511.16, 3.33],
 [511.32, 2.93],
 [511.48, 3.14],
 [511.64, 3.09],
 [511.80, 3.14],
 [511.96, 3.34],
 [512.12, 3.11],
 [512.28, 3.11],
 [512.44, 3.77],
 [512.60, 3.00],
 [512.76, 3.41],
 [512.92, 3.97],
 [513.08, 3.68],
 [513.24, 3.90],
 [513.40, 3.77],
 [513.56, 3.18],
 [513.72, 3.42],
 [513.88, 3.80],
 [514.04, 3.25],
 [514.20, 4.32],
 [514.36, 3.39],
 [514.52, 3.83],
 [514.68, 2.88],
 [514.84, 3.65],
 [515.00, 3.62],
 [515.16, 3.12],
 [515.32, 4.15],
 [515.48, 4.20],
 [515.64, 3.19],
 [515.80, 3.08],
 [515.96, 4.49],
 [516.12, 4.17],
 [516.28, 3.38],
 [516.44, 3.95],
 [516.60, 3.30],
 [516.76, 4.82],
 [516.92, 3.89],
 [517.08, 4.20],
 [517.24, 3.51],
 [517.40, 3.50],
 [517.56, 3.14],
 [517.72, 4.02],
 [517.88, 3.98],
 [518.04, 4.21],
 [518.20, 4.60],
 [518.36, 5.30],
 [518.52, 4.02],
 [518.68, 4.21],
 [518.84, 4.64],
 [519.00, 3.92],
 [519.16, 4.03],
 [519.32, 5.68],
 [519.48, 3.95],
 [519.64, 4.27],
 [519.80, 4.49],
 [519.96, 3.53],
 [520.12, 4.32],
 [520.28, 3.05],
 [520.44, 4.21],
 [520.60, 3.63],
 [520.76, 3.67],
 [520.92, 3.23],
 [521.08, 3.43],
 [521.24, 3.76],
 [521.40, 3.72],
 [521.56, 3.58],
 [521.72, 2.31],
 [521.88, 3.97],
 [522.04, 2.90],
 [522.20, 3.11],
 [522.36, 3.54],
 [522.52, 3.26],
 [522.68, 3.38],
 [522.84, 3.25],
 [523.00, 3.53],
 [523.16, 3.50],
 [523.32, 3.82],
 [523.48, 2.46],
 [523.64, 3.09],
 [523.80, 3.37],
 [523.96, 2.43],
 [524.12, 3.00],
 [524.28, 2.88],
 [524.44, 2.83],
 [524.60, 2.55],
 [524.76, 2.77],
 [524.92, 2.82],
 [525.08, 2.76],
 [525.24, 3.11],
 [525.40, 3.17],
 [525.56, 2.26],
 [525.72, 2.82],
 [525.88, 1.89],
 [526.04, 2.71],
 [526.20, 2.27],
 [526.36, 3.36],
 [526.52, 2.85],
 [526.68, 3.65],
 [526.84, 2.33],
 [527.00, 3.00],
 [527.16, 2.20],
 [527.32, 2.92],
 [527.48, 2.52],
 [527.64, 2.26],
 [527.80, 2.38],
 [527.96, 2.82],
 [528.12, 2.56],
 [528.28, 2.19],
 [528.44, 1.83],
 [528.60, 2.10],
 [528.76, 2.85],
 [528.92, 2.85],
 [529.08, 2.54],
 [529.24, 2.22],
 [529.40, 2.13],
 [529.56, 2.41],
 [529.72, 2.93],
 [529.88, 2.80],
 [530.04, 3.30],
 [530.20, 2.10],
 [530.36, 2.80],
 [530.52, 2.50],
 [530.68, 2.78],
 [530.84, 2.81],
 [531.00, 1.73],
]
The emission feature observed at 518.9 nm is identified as C III] 1909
